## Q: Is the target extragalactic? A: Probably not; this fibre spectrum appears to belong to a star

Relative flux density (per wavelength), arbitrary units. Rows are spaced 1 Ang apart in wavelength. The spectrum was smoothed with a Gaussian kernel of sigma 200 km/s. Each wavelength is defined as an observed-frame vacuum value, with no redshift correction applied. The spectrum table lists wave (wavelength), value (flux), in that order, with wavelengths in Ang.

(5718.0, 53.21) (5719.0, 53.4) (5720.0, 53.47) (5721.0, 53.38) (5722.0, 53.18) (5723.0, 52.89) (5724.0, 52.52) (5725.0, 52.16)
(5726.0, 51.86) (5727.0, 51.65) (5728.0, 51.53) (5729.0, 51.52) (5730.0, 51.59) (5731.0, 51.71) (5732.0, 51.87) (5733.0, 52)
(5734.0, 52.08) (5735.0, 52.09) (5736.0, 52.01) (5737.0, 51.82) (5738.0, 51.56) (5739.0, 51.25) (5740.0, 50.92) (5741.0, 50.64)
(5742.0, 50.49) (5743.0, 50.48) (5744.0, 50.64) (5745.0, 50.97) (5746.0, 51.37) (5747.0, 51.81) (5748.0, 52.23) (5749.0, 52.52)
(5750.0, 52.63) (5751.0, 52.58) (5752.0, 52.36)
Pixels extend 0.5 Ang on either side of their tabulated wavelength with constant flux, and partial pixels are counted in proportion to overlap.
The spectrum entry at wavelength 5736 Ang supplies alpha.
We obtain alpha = 52.01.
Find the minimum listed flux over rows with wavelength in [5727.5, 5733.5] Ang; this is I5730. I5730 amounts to 51.52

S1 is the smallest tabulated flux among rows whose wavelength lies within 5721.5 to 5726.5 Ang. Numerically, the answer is 51.86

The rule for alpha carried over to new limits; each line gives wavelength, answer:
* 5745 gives 50.97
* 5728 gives 51.53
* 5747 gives 51.81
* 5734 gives 52.08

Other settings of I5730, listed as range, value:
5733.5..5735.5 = 52.08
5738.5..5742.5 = 50.49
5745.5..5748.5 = 51.37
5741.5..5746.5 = 50.48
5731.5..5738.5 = 51.56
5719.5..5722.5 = 53.18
